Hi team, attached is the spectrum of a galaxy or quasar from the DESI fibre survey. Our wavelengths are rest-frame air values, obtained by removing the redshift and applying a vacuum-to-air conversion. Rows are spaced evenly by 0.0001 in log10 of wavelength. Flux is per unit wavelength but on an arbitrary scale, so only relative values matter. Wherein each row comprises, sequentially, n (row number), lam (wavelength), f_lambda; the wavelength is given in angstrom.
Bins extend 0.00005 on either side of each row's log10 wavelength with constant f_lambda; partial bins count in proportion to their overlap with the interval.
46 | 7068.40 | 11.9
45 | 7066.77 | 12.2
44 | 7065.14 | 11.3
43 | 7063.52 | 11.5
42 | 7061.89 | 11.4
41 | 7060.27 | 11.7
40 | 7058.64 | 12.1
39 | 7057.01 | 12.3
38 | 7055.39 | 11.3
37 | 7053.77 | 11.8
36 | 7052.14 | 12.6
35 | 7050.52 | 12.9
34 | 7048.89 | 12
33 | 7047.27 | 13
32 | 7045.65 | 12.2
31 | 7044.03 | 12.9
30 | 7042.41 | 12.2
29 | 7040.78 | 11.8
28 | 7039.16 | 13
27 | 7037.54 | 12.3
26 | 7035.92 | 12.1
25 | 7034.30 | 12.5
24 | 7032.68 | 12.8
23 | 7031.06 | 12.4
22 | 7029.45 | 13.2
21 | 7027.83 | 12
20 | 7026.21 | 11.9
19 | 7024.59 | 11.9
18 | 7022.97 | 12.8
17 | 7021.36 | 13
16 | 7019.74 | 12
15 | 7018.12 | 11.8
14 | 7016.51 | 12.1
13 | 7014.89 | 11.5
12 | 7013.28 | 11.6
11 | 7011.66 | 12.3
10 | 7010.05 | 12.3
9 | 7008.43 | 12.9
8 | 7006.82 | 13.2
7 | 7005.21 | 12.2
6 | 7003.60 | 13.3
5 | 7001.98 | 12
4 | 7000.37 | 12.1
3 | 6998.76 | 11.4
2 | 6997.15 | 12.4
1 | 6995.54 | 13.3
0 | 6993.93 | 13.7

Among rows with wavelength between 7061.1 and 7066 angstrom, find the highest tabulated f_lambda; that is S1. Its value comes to 11.5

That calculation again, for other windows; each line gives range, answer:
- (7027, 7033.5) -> 13.2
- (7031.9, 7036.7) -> 12.8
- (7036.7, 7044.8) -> 13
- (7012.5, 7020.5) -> 12.1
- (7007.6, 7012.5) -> 12.9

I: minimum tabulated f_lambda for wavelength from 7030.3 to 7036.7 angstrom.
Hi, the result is 12.1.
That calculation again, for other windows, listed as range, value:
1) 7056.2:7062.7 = 11.4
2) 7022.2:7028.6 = 11.9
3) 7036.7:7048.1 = 11.8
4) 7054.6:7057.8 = 11.3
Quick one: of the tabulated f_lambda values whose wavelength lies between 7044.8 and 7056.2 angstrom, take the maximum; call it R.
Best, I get 13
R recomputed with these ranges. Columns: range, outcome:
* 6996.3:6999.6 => 12.4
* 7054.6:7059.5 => 12.3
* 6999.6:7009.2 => 13.3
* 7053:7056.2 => 11.8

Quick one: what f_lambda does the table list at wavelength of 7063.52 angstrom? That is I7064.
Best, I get 11.5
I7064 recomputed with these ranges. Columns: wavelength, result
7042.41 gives 12.2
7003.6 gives 13.3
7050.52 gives 12.9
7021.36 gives 13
